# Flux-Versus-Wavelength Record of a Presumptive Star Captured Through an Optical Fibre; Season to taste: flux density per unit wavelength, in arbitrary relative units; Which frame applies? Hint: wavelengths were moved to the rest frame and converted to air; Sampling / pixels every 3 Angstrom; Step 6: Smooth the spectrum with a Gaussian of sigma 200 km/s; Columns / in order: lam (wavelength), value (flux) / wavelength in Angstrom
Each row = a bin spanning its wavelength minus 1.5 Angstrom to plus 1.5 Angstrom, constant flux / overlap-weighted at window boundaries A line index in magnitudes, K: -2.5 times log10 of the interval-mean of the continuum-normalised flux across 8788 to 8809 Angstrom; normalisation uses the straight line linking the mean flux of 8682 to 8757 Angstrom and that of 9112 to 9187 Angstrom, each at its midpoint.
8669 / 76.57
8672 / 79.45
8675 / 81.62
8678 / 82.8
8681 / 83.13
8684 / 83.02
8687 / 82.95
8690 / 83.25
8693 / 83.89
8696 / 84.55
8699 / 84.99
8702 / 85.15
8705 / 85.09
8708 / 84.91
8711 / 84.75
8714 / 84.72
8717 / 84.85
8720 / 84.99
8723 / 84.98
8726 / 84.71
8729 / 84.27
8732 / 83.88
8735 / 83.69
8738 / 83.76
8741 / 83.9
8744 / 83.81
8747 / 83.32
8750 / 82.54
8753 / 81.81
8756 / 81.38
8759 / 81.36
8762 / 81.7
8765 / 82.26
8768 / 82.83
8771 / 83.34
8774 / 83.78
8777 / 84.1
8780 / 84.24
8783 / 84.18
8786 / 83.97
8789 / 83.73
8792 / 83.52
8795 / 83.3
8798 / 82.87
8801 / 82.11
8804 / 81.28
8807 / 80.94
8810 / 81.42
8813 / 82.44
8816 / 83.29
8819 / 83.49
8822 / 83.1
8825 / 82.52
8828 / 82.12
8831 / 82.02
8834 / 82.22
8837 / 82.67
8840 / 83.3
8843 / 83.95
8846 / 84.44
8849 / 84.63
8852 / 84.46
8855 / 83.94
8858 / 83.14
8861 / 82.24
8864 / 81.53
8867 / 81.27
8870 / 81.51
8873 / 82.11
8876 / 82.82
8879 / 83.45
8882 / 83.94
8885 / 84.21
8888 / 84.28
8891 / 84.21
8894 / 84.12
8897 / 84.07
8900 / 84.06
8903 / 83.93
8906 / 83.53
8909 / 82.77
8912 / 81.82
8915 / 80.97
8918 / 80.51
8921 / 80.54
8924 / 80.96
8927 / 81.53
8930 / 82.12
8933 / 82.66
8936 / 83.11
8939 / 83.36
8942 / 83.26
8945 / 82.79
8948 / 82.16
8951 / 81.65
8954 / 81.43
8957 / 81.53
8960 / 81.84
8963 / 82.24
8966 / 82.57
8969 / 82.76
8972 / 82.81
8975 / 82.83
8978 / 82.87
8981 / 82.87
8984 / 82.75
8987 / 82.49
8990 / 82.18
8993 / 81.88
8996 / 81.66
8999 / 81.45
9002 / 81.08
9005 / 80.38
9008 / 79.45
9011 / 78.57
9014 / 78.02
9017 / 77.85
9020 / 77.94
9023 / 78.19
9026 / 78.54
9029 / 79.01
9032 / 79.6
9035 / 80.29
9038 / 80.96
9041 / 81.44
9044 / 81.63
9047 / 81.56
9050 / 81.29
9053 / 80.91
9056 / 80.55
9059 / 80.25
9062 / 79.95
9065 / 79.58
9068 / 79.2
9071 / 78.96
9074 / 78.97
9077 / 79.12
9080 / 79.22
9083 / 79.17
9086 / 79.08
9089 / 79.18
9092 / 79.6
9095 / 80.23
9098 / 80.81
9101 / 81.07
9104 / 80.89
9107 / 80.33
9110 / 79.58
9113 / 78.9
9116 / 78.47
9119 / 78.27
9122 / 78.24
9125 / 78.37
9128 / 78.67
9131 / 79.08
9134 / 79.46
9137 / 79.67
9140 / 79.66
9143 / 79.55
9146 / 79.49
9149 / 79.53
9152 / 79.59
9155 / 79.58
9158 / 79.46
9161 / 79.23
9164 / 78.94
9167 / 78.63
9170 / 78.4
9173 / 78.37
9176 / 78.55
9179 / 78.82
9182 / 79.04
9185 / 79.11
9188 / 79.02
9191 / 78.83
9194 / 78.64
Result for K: 0.01 mag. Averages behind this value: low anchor 84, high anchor 79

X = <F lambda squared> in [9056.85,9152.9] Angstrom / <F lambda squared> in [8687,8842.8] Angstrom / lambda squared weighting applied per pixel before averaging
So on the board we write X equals 1.0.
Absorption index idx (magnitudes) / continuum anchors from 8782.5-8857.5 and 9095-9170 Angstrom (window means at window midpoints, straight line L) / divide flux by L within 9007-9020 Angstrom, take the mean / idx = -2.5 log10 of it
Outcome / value 0.03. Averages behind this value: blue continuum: 83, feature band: 78.4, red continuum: 79.4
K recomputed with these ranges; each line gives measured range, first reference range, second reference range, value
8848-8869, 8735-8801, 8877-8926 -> 0.00 mag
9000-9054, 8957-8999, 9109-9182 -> 0.02 mag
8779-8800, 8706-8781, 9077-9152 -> -0.01 mag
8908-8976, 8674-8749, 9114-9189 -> -0.01 mag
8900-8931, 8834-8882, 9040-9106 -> 0.00 mag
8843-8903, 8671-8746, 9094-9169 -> -0.02 mag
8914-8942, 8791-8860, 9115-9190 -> 0.00 mag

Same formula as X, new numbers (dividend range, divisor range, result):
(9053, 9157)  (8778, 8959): 1.01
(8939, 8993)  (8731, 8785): 1.04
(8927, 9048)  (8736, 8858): 1.02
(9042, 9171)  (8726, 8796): 1.03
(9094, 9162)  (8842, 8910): 1.01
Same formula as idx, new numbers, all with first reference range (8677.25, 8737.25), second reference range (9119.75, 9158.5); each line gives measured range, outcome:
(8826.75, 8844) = 0.001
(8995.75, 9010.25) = 0.003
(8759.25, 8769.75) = 0.018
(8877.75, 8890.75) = -0.024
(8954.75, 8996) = -0.017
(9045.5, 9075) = 0.000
